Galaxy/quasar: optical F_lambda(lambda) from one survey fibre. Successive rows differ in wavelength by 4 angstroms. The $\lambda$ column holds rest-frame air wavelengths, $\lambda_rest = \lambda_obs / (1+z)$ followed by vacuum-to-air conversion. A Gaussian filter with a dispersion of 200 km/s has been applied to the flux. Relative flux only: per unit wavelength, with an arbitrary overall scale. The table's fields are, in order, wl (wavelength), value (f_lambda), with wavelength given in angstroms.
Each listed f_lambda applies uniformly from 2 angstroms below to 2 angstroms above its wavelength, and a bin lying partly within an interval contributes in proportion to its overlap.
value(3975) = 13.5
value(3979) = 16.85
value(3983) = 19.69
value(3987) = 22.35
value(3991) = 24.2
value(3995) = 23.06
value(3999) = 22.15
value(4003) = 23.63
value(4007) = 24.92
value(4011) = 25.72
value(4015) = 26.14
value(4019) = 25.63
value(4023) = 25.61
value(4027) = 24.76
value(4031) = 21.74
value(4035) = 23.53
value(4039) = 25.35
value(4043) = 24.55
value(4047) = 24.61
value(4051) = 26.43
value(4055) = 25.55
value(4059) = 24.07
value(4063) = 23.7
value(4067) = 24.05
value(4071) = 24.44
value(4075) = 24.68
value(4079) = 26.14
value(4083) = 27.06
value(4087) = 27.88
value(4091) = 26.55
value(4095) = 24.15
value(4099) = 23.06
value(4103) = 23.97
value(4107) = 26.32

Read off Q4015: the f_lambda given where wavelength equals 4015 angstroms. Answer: 26.14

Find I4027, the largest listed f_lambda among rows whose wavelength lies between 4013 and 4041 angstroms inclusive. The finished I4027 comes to 26.14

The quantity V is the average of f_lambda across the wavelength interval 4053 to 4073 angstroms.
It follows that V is 24.4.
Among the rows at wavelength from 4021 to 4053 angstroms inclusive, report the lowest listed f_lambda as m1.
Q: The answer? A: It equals 21.74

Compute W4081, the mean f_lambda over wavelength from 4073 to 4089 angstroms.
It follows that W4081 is 26.4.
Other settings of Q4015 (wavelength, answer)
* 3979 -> 16.85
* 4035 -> 23.53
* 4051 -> 26.43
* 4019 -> 25.63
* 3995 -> 23.06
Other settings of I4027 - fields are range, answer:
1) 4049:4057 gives 26.43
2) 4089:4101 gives 26.55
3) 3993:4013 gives 25.72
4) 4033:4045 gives 25.35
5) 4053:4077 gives 25.55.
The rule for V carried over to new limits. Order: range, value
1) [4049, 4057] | 26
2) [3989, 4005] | 23.3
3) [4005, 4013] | 25.3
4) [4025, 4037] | 23.3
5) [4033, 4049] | 24.5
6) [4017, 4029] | 25.3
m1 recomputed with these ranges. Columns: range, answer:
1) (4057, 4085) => 23.7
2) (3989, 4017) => 22.15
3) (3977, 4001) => 16.85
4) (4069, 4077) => 24.44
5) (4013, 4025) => 25.61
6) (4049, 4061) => 24.07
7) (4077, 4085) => 26.14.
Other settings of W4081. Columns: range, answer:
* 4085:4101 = 25.4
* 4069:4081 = 25.1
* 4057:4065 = 23.9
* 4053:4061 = 24.8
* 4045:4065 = 24.9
